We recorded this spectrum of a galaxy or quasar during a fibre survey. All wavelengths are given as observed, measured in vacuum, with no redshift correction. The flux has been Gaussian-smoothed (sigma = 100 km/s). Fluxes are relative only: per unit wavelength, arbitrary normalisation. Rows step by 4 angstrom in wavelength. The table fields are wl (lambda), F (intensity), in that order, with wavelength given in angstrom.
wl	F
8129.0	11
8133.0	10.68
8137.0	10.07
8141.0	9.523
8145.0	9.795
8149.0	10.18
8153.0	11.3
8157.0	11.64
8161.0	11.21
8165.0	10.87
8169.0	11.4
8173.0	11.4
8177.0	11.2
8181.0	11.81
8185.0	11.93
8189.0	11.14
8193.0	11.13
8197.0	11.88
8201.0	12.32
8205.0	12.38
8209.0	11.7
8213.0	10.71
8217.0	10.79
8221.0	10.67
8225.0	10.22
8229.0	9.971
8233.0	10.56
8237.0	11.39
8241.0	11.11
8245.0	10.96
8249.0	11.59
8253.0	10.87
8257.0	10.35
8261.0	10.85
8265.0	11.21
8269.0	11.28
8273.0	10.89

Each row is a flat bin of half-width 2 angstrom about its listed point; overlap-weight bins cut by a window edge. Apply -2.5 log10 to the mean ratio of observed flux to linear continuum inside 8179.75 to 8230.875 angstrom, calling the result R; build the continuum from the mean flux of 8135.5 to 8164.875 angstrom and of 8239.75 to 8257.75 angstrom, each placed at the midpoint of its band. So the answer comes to -0.046 mag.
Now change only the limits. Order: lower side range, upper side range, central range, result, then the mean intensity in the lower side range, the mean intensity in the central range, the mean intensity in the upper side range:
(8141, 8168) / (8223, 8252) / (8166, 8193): -0.06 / 10.8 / 11.4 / 10.8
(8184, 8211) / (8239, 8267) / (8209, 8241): 0.07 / 11.8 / 10.7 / 11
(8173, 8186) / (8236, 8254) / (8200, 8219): -0.01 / 11.6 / 11.5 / 11.2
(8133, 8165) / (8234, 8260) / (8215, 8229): 0.04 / 10.6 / 10.5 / 11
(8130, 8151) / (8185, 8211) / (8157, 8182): -0.04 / 10.1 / 11.3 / 11.8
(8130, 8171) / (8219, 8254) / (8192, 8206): -0.11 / 10.7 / 12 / 10.8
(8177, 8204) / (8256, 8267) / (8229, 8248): 0.02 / 11.7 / 10.9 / 10.8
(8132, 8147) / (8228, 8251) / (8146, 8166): -0.09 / 9.97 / 11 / 11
